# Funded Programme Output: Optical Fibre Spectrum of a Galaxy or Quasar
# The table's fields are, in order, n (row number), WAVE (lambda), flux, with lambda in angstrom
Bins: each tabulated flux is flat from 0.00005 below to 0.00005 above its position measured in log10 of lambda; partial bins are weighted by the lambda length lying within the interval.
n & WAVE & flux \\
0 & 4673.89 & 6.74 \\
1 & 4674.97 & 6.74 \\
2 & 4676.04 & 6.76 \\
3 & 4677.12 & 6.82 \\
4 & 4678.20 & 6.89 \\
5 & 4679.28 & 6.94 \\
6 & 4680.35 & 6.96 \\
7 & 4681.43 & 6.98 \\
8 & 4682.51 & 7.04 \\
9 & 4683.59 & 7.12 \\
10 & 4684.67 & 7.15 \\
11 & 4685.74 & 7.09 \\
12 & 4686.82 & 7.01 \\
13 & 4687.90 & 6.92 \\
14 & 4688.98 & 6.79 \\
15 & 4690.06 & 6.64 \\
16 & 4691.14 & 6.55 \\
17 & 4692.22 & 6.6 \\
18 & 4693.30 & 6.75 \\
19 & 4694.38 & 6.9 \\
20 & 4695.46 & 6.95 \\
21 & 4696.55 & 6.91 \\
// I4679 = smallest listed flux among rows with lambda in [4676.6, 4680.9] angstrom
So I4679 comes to 6.82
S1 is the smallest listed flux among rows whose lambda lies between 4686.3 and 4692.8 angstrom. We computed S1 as 6.55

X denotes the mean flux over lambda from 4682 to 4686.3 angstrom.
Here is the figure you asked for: 7.11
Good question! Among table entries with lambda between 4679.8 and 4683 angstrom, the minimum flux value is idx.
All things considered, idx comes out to 6.96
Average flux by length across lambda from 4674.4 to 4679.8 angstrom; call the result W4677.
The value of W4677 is 6.82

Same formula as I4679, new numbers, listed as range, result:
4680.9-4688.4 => 6.92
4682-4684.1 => 7.04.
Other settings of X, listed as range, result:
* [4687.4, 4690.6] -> 6.78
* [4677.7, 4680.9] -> 6.94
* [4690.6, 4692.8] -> 6.58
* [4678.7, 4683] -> 6.98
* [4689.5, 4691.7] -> 6.6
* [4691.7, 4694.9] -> 6.75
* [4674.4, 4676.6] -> 6.75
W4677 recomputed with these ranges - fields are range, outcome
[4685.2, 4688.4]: 7.02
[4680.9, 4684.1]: 7.04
